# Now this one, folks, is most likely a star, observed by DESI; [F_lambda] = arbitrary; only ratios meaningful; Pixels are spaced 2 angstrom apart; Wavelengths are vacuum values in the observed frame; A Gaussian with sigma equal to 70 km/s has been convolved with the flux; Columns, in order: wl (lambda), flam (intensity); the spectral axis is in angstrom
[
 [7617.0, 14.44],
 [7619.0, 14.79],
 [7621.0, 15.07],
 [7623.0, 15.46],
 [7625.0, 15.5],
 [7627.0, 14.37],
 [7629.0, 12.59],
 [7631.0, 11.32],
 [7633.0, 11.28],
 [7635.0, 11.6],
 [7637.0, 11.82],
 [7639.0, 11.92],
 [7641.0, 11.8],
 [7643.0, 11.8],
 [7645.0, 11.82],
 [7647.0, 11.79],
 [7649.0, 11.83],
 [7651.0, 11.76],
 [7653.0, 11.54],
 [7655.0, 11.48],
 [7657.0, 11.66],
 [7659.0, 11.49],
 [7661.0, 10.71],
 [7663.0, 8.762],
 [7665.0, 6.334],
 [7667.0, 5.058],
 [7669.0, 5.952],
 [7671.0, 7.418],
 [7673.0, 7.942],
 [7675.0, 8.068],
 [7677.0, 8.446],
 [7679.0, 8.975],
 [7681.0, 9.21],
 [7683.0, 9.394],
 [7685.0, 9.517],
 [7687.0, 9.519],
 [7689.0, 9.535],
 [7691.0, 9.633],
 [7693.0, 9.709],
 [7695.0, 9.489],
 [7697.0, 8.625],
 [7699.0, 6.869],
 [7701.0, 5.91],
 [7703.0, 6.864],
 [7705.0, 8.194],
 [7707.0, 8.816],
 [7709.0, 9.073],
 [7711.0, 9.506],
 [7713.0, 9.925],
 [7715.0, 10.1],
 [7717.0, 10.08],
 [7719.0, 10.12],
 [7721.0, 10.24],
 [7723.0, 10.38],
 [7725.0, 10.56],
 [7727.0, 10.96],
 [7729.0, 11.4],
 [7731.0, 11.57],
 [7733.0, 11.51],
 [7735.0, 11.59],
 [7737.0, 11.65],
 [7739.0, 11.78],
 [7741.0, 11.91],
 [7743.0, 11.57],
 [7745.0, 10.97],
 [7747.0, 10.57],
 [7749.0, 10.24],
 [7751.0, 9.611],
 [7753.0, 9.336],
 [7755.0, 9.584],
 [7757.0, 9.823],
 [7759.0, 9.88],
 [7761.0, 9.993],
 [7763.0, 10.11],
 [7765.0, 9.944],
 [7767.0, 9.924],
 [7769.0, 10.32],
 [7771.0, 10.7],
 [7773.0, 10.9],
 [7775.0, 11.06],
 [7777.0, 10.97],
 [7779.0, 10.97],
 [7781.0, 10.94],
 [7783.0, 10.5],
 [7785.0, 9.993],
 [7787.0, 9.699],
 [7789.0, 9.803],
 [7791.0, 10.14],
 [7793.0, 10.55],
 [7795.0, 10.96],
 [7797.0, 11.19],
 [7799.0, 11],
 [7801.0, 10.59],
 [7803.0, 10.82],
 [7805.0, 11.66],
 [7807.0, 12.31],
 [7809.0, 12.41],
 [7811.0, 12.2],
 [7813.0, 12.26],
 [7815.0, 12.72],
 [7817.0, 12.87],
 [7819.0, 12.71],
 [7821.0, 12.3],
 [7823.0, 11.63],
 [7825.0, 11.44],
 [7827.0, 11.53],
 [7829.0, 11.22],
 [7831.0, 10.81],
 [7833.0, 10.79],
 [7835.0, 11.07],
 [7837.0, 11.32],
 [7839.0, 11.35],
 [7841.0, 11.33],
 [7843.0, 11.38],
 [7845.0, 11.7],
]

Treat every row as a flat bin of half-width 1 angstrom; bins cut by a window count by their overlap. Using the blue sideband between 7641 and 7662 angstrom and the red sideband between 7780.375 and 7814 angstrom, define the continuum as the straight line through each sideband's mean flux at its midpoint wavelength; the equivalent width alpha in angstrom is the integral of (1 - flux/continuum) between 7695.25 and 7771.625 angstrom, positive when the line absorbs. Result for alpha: 8.5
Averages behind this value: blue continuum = 11.6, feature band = 10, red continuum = 11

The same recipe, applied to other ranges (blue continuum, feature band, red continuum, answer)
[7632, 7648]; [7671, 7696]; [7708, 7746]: 4.9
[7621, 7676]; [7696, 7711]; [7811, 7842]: 4.4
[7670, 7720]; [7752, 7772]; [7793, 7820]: 1.2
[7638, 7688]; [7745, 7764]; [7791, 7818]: 1.7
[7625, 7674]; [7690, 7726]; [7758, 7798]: 4.9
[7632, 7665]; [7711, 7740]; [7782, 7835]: 1.3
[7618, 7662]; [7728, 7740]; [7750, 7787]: -0.8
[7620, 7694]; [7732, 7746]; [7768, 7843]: -0.8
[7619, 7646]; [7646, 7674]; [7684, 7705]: 3.8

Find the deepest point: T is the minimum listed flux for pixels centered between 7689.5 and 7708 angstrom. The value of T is 5.91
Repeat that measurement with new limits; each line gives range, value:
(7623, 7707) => 5.058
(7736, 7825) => 9.336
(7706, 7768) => 8.816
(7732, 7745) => 10.97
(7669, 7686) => 5.952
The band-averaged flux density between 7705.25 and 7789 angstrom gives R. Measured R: 10.4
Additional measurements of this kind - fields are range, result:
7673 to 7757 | 9.76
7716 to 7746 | 11.1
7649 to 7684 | 9.15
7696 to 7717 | 8.47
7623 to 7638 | 12.8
